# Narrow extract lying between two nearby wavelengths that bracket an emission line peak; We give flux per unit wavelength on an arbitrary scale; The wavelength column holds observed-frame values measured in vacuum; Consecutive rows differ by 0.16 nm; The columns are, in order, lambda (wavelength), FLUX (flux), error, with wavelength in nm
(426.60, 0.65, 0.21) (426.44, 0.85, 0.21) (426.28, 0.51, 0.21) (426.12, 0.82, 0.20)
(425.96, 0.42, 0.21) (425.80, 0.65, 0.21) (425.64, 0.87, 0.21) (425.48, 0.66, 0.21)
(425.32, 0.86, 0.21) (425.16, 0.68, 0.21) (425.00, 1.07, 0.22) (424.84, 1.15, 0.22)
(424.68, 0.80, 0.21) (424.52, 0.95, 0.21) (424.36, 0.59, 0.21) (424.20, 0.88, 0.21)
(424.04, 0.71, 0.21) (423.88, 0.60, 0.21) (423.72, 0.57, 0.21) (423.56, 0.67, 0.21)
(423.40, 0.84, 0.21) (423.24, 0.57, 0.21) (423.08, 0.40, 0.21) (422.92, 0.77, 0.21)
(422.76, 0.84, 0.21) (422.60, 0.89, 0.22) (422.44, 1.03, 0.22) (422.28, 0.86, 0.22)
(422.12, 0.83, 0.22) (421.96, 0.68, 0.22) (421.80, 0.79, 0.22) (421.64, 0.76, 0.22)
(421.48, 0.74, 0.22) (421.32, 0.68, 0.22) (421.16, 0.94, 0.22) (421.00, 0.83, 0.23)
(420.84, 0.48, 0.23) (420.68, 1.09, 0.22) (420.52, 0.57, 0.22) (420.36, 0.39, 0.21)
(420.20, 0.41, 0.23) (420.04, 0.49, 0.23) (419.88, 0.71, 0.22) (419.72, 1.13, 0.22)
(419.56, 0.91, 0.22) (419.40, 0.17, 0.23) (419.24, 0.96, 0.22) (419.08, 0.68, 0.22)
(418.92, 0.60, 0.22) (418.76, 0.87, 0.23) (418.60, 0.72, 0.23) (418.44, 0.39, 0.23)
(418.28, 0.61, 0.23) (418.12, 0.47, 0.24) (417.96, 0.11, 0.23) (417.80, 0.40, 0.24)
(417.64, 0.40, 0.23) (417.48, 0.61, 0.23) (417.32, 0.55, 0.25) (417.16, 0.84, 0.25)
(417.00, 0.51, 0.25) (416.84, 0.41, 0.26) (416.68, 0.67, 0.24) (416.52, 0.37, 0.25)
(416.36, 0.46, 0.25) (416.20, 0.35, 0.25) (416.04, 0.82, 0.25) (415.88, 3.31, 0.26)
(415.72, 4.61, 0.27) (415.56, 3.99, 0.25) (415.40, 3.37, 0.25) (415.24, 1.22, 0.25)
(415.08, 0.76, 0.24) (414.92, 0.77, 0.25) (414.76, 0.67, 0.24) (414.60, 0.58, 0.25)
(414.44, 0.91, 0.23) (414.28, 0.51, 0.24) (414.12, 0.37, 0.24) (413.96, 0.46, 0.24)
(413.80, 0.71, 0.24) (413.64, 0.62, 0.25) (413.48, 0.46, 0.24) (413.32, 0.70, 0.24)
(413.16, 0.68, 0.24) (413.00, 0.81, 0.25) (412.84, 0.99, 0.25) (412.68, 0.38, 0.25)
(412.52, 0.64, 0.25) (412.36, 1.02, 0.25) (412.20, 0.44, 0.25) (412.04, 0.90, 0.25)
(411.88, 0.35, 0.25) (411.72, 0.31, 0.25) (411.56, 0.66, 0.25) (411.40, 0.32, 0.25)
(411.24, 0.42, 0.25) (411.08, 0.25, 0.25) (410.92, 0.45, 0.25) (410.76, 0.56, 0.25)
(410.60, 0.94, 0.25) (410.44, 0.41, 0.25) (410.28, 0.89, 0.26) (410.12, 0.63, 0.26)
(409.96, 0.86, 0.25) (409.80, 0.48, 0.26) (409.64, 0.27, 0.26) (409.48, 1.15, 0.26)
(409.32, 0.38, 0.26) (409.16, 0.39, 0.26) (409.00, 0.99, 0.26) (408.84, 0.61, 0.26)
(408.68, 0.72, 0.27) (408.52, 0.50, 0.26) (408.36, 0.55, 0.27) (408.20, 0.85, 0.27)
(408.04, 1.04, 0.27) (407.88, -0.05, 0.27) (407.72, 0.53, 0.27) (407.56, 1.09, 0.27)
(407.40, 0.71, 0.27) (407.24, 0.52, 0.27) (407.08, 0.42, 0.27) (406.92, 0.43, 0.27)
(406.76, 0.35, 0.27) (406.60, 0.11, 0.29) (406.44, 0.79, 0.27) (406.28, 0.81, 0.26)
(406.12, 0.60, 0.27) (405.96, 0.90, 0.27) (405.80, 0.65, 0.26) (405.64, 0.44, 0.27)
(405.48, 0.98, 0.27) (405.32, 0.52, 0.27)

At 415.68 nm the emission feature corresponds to [O II]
